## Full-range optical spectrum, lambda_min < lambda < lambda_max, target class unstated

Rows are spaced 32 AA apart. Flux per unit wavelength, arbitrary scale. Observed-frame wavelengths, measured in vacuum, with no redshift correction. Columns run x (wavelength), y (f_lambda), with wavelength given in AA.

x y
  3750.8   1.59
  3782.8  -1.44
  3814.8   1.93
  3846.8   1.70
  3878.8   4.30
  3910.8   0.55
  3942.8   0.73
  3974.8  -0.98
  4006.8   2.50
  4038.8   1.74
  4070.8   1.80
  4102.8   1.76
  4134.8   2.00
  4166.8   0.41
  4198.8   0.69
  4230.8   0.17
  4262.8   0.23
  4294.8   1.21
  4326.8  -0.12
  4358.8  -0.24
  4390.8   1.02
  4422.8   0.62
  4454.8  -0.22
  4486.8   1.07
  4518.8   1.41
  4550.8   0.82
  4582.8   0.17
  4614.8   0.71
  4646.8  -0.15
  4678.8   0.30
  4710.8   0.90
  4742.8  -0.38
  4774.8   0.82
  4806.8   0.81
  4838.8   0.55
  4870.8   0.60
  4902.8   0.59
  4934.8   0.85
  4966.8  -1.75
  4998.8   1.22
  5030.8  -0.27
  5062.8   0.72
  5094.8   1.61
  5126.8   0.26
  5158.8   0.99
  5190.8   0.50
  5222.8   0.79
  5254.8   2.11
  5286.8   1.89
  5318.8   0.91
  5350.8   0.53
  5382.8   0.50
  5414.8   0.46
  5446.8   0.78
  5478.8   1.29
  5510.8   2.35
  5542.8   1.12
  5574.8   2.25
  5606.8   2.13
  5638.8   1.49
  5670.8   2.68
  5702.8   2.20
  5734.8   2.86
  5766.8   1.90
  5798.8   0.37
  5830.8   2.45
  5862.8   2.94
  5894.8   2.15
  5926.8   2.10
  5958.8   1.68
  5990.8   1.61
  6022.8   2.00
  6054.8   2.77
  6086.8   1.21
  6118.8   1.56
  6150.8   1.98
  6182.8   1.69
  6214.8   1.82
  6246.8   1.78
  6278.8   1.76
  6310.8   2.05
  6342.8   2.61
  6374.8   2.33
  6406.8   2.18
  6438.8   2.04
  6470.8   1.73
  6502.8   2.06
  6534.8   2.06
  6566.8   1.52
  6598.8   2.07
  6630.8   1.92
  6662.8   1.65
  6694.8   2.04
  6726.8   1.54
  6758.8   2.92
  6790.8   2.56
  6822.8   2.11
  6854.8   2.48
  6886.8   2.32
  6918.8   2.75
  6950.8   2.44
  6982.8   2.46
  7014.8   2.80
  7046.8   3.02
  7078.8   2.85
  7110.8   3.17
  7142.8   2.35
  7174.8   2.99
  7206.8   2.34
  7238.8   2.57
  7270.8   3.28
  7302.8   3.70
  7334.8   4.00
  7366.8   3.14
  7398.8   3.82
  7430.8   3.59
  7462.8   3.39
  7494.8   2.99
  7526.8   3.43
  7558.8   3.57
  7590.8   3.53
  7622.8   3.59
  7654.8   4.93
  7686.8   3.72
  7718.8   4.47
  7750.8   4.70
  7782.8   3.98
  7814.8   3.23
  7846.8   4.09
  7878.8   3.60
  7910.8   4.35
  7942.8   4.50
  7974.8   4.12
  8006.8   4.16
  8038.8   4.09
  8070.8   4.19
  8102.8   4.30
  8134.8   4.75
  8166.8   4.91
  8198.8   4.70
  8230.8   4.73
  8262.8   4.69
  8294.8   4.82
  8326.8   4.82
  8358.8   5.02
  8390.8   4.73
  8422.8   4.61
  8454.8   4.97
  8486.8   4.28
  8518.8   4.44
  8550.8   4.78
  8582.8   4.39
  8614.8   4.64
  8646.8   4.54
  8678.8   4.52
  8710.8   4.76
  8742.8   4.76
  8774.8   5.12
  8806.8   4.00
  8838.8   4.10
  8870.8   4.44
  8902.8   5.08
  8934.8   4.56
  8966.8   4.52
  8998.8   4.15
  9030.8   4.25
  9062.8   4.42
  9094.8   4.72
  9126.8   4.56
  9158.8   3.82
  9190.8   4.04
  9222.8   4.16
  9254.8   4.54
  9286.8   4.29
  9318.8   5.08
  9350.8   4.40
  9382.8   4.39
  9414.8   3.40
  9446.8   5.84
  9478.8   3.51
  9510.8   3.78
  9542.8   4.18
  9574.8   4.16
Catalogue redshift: 0.82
